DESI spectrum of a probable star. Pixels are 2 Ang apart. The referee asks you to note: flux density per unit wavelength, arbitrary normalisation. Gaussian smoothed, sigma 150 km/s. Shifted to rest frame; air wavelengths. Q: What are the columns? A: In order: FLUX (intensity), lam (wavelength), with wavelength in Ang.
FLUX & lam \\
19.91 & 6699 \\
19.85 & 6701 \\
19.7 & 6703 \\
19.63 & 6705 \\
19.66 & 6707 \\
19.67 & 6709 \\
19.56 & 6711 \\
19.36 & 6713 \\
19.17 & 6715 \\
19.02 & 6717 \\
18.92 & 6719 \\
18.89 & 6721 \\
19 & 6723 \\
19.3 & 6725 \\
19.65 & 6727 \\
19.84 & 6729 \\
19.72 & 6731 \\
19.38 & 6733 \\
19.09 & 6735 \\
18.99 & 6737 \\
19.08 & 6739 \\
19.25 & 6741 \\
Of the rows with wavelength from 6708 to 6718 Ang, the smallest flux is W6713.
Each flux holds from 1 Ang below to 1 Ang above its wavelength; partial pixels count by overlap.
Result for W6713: 19.02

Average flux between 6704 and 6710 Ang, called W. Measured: 19.7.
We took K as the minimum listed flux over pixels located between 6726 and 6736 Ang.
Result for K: 19.09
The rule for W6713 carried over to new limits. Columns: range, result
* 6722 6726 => 19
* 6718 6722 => 18.89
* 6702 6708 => 19.63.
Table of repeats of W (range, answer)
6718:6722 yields 18.9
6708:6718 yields 19.4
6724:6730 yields 19.6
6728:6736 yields 19.5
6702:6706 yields 19.7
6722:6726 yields 19.1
